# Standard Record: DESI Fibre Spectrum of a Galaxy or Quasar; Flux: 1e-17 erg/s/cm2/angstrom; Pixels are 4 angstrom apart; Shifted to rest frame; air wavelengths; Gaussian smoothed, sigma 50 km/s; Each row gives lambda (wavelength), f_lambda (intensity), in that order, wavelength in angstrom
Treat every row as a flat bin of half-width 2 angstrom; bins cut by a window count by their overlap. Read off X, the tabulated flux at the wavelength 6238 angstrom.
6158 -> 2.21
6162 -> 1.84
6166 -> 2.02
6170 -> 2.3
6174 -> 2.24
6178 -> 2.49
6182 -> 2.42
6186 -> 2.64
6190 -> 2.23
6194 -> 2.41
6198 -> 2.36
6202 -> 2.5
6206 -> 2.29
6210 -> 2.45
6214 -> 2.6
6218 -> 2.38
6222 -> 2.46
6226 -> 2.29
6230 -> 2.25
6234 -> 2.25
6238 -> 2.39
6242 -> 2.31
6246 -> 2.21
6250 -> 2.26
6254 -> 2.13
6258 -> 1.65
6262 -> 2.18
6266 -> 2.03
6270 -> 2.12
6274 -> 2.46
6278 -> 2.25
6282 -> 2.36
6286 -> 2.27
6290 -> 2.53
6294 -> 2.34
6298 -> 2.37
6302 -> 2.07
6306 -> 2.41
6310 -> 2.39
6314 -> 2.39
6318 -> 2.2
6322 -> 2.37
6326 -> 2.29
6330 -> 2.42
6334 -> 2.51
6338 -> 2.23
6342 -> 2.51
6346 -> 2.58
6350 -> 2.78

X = 2.39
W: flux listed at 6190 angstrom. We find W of 2.23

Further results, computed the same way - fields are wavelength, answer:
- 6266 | 2.03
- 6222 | 2.46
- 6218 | 2.38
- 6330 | 2.42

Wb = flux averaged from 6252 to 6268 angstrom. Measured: 2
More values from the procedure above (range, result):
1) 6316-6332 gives 2.32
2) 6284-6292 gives 2.4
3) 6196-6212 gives 2.4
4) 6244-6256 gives 2.2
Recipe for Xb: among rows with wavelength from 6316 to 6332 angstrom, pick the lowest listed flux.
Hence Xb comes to 2.2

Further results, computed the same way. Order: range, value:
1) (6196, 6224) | 2.29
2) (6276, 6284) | 2.25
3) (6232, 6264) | 1.65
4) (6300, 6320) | 2.07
